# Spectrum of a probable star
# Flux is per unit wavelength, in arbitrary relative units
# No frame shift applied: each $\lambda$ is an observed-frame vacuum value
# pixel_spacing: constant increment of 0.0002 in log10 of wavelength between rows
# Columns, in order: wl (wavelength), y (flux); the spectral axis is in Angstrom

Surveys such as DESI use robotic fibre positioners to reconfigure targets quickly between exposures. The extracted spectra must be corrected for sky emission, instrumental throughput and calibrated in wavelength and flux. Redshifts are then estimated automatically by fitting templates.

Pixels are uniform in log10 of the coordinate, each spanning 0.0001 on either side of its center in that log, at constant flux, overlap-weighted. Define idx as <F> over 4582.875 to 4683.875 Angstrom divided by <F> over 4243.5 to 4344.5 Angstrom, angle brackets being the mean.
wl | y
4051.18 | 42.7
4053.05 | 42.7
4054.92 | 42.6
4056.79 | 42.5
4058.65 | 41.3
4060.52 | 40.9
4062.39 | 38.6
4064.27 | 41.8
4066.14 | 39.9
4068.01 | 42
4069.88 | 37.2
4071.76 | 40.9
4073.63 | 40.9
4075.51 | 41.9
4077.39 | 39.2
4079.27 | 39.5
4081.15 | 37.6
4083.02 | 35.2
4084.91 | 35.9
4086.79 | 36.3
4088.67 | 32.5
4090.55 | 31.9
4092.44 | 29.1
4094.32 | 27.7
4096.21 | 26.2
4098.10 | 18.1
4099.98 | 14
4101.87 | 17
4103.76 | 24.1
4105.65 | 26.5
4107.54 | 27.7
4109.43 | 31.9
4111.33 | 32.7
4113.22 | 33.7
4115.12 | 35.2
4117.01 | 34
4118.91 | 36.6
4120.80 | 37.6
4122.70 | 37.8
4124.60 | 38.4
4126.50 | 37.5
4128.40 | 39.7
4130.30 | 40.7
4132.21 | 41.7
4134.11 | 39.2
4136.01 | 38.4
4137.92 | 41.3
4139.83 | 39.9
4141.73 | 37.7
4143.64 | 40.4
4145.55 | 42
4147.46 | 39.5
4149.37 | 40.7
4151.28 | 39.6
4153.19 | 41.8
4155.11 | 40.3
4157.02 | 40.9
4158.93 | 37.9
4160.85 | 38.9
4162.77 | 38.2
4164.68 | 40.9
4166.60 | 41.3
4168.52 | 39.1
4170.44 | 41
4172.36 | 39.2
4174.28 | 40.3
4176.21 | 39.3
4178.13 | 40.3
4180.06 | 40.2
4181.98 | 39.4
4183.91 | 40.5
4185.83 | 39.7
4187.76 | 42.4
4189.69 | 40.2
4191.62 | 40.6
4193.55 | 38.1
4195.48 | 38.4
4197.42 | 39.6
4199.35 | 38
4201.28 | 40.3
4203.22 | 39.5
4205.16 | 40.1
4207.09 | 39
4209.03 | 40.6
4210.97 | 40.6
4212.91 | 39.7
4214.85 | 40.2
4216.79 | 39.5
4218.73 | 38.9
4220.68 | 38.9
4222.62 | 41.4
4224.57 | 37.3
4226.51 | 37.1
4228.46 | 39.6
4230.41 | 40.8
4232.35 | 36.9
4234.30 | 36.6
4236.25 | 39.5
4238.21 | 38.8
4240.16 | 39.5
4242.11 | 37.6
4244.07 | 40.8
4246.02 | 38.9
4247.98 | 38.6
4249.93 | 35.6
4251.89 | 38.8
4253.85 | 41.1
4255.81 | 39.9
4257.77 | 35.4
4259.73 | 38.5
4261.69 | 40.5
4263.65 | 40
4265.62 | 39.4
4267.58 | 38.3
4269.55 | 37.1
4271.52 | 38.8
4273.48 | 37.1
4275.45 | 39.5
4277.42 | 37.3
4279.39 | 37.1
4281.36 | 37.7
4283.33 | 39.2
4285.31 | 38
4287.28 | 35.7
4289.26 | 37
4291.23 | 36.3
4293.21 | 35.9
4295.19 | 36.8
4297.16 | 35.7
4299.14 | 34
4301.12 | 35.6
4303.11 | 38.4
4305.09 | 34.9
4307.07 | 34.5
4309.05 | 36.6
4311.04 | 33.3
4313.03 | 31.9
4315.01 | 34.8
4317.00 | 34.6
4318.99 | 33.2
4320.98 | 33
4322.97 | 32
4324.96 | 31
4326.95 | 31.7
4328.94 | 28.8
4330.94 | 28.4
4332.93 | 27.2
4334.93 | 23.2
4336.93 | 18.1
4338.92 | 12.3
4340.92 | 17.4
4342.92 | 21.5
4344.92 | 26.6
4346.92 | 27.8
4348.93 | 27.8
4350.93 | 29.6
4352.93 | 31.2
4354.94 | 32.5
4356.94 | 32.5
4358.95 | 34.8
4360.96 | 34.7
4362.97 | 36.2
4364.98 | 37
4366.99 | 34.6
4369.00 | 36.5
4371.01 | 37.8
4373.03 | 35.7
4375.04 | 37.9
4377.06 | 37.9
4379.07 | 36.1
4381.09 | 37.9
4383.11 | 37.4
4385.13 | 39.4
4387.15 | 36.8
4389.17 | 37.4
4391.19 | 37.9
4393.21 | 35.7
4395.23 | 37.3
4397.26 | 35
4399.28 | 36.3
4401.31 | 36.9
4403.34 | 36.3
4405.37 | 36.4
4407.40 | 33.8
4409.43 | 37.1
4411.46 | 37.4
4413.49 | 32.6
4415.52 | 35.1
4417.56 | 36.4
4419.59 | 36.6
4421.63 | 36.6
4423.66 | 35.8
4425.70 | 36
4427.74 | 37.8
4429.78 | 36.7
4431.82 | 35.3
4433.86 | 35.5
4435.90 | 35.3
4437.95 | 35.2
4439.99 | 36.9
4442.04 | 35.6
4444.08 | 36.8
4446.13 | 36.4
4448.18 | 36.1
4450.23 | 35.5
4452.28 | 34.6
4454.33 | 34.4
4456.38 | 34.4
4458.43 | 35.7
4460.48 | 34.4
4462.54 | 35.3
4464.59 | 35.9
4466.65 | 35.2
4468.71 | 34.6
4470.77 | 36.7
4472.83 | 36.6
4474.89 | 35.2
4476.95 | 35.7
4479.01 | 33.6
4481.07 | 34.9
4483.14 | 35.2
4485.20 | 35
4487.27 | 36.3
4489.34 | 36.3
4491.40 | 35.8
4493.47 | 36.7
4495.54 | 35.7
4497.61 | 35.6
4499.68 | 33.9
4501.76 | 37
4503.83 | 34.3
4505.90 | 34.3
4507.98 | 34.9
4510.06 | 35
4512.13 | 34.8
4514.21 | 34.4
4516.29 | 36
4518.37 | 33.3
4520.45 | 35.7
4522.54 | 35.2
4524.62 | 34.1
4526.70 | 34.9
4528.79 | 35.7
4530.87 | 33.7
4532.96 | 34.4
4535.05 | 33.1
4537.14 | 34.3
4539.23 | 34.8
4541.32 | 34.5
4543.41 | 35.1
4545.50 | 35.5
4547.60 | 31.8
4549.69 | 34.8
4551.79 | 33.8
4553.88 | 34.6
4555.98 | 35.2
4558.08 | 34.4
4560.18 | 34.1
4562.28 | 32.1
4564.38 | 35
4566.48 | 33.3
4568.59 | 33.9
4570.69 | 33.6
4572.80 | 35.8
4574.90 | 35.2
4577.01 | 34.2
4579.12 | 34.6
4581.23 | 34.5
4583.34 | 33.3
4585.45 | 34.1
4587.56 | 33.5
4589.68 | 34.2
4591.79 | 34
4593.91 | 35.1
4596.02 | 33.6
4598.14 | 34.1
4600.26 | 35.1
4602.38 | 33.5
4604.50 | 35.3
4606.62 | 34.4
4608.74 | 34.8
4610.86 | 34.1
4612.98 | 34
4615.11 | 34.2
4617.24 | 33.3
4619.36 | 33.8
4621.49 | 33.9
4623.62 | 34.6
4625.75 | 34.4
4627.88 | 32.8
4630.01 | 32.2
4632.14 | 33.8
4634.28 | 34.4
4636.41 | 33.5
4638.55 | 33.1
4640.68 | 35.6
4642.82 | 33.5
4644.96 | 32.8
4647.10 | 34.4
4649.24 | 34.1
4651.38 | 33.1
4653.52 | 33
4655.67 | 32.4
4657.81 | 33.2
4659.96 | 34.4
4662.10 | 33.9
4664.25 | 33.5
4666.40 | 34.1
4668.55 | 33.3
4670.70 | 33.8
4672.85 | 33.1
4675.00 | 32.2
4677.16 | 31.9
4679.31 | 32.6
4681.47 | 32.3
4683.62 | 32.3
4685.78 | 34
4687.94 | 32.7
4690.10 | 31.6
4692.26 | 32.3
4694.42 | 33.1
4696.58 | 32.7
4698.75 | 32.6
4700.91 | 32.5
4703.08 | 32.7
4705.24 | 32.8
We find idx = 0.98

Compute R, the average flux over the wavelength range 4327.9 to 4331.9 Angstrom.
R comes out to 28.6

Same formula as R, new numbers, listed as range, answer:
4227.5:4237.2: 38.7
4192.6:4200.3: 38.5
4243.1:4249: 39.4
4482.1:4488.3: 35.5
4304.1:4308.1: 34.8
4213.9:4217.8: 39.9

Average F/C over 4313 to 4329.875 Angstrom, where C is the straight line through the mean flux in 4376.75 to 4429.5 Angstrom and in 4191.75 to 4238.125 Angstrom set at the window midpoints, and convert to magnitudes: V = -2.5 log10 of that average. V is 0.16 mag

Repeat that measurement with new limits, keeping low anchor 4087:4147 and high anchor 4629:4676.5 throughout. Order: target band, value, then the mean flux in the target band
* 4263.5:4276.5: -0.154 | 38.5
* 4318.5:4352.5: 0.255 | 26.4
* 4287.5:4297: -0.092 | 36.4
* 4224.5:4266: -0.160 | 38.7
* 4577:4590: -0.017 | 34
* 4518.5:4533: -0.040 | 34.7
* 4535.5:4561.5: -0.028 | 34.4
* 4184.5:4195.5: -0.198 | 40.1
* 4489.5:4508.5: -0.062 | 35.4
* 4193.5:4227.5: -0.177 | 39.3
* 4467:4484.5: -0.058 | 35.3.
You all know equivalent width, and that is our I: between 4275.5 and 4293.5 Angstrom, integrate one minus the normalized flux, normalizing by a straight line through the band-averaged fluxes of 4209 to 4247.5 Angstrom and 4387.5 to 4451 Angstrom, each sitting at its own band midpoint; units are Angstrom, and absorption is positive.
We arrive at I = 0.4 Angstrom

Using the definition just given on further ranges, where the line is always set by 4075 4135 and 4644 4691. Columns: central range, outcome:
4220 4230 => -1.8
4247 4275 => -4.7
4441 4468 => -1.9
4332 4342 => 4.1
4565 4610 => -1.6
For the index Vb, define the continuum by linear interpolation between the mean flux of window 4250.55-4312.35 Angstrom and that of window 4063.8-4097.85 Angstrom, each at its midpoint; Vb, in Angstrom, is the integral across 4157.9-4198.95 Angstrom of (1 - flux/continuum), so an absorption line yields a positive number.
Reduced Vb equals -3.5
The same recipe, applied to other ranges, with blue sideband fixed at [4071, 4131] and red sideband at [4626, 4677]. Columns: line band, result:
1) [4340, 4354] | 3.0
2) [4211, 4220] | -1.8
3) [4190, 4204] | -2.6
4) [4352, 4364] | -0.2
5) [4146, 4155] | -2.0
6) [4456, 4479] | -1.4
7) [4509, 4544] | -1.3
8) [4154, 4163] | -1.7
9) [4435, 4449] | -1.2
